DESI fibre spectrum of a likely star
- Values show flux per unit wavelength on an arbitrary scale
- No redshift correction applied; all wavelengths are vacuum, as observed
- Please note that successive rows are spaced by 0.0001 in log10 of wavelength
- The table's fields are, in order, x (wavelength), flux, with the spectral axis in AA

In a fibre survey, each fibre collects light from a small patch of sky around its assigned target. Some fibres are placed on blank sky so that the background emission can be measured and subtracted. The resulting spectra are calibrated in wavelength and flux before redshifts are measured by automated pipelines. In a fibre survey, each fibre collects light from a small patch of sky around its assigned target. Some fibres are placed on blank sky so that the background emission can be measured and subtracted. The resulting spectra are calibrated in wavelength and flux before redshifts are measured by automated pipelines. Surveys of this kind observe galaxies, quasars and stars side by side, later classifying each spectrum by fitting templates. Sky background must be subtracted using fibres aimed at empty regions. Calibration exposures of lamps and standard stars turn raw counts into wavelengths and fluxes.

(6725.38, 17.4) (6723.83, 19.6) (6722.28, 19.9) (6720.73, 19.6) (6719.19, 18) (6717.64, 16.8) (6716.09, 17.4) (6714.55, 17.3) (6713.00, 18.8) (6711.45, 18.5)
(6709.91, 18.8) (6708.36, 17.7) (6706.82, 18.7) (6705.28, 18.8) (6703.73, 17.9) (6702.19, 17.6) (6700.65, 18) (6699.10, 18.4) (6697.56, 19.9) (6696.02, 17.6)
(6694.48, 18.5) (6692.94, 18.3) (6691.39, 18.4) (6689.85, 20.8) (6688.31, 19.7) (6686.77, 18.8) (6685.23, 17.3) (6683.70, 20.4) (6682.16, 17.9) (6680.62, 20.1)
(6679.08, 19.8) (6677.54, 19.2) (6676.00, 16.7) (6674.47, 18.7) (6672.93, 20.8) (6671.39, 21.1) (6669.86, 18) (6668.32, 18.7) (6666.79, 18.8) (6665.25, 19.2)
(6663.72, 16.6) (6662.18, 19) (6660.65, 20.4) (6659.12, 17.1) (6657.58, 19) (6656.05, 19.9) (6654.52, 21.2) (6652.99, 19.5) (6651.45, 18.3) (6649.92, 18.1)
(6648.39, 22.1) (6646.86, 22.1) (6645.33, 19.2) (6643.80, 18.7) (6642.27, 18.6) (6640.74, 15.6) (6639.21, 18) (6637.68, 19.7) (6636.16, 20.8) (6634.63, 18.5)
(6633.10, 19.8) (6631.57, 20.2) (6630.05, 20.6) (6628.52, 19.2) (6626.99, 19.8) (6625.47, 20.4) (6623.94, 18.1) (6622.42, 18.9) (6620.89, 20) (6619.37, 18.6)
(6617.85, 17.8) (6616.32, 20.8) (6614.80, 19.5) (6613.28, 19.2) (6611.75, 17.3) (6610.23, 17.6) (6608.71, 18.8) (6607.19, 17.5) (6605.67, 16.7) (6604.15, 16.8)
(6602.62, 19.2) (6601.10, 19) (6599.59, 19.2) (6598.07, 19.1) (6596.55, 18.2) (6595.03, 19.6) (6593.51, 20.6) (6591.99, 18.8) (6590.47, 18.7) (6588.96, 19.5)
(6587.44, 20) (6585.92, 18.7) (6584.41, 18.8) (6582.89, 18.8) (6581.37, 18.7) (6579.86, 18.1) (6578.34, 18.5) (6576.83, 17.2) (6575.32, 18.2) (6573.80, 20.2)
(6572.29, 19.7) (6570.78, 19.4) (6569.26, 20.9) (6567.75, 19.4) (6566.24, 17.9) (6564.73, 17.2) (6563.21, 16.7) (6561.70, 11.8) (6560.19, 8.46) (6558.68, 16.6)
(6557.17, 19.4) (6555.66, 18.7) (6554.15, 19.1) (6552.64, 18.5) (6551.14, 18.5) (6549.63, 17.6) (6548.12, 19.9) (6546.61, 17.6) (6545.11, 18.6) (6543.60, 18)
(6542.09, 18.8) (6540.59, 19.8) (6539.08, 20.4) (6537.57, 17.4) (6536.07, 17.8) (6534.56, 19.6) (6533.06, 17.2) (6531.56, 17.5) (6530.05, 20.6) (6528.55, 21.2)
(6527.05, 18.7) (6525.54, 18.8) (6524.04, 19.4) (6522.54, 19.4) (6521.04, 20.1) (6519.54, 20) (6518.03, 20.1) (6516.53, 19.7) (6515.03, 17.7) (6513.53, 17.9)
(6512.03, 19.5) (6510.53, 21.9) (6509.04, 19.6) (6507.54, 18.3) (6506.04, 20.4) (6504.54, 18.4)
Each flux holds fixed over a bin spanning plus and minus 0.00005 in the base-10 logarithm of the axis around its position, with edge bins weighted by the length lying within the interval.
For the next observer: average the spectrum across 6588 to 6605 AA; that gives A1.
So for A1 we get 19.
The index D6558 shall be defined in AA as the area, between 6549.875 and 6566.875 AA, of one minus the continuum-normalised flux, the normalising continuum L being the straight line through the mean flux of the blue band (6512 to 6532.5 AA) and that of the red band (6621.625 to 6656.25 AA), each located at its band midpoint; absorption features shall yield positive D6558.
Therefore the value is 2.37 AA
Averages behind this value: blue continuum 19.3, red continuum 19.4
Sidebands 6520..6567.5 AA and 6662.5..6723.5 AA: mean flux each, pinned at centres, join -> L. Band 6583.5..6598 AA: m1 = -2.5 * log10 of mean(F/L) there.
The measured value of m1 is -0.052 mag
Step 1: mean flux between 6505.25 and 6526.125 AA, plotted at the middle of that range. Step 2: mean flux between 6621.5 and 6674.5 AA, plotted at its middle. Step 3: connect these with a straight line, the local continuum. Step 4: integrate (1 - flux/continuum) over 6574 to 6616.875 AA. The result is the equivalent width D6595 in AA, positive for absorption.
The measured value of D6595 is 1.5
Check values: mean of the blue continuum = 19.5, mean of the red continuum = 19.3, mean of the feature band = 18.7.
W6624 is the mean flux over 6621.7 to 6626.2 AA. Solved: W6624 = 19.1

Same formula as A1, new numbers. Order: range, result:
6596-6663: 19.1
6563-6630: 18.8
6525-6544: 18.9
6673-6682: 19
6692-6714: 18.4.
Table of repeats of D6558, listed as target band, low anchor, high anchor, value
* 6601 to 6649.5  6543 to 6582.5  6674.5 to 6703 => -1.9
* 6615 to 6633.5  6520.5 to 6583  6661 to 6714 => -1.0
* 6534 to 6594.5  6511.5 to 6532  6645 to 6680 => 3.2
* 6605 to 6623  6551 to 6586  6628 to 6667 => 0.1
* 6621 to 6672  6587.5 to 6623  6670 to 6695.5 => -0.8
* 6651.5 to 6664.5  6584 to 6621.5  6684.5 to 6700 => -0.2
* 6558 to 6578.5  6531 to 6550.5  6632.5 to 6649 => 1.6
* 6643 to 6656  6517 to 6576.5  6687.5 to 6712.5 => -0.9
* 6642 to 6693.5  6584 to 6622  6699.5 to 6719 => -2.4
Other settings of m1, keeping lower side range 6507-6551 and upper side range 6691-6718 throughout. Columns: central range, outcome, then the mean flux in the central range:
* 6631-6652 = -0.04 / 19.3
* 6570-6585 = 0.00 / 18.8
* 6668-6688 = -0.04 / 19.1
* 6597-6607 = 0.02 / 18.3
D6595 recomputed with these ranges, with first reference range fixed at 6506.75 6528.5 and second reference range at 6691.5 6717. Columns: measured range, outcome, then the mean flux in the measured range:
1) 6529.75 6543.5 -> 0.44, 18.7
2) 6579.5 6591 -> 0.03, 19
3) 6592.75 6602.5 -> -0.18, 19.3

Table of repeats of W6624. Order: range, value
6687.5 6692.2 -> 19.6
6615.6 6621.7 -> 19.3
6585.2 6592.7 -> 19.1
